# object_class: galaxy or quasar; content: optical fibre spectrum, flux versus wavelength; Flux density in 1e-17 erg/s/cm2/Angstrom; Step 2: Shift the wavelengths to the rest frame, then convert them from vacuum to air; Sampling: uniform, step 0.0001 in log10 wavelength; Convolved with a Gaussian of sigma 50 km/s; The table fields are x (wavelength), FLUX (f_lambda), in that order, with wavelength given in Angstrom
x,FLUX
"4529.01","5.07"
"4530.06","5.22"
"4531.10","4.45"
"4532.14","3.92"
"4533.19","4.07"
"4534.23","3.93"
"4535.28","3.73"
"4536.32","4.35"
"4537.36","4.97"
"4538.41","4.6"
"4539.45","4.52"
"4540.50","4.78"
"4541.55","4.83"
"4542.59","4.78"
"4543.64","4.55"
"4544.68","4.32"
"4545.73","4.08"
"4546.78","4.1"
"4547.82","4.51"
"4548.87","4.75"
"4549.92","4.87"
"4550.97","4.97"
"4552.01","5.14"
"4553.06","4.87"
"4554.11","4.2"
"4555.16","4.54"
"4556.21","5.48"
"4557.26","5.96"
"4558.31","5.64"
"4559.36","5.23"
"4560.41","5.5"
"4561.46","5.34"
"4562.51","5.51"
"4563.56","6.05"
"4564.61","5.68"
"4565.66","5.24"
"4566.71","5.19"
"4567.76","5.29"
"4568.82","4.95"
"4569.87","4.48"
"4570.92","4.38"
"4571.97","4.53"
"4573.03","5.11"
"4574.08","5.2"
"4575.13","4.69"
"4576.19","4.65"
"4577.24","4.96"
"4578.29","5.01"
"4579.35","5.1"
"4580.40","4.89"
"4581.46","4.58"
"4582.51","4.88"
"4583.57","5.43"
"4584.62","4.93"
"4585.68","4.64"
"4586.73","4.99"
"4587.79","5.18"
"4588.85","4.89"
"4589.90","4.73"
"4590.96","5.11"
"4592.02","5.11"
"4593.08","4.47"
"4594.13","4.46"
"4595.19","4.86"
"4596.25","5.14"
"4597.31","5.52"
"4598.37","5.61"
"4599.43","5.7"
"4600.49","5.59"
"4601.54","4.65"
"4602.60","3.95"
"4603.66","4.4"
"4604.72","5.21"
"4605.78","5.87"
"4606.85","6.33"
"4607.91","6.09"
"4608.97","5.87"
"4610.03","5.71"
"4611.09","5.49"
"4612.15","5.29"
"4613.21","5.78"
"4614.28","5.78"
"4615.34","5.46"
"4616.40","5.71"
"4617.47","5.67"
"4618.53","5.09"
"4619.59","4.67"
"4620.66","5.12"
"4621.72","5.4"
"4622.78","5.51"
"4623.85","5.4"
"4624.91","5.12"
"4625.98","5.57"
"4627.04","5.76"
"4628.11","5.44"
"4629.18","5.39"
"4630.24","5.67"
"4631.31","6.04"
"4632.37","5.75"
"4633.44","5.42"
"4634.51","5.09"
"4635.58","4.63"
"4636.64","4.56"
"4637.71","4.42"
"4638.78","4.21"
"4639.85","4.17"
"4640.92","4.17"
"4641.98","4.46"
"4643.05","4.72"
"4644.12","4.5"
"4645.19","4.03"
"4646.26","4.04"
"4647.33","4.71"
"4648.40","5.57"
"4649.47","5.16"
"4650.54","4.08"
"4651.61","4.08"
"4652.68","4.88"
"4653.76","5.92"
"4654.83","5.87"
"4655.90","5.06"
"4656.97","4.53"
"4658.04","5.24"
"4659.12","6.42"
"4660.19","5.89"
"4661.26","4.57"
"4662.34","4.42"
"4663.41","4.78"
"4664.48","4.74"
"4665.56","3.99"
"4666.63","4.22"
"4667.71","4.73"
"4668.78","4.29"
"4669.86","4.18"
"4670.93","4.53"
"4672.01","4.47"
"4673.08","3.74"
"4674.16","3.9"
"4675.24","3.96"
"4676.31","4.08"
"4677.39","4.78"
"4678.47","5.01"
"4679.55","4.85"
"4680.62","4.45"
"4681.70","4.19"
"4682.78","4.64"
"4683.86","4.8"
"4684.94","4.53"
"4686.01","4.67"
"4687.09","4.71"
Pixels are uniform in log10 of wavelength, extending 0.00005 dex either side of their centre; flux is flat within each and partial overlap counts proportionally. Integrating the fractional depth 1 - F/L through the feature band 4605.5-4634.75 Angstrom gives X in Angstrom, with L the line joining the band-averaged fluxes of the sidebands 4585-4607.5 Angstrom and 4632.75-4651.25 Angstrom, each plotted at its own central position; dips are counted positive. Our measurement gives -4.5 Angstrom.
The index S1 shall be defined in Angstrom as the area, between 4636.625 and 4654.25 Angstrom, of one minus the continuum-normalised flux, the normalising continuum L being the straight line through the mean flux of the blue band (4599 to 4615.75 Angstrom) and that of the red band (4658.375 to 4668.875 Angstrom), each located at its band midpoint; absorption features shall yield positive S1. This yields 1.6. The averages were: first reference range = 5.45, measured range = 4.56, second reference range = 4.83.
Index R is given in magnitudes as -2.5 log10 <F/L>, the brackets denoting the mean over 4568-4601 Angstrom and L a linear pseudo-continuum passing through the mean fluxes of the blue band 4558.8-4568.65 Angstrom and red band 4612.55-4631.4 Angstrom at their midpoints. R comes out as 0.100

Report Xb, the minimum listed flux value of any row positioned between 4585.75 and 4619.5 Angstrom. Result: 3.95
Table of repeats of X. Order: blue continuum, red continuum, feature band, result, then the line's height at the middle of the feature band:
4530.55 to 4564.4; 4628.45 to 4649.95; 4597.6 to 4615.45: -2.4 Angstrom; 4.82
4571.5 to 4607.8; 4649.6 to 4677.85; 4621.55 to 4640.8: -1.4 Angstrom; 4.83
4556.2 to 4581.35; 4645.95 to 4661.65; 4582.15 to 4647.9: -0.1 Angstrom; 5.12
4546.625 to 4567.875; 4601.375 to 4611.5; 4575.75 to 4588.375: 0.8 Angstrom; 5.27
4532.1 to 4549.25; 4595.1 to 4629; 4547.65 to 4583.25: -2.2 Angstrom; 4.76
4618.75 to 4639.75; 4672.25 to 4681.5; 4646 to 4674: -0.7 Angstrom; 4.65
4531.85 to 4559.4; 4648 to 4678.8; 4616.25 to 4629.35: -1.9 Angstrom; 4.7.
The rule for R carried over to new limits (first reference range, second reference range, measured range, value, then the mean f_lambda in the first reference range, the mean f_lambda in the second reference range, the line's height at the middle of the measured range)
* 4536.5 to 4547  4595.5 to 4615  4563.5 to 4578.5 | -0.01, 4.56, 5.44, 4.96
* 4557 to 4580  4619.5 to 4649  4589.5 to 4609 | -0.02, 5.16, 4.99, 5.08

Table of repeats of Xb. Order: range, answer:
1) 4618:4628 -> 4.67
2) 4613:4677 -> 3.74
